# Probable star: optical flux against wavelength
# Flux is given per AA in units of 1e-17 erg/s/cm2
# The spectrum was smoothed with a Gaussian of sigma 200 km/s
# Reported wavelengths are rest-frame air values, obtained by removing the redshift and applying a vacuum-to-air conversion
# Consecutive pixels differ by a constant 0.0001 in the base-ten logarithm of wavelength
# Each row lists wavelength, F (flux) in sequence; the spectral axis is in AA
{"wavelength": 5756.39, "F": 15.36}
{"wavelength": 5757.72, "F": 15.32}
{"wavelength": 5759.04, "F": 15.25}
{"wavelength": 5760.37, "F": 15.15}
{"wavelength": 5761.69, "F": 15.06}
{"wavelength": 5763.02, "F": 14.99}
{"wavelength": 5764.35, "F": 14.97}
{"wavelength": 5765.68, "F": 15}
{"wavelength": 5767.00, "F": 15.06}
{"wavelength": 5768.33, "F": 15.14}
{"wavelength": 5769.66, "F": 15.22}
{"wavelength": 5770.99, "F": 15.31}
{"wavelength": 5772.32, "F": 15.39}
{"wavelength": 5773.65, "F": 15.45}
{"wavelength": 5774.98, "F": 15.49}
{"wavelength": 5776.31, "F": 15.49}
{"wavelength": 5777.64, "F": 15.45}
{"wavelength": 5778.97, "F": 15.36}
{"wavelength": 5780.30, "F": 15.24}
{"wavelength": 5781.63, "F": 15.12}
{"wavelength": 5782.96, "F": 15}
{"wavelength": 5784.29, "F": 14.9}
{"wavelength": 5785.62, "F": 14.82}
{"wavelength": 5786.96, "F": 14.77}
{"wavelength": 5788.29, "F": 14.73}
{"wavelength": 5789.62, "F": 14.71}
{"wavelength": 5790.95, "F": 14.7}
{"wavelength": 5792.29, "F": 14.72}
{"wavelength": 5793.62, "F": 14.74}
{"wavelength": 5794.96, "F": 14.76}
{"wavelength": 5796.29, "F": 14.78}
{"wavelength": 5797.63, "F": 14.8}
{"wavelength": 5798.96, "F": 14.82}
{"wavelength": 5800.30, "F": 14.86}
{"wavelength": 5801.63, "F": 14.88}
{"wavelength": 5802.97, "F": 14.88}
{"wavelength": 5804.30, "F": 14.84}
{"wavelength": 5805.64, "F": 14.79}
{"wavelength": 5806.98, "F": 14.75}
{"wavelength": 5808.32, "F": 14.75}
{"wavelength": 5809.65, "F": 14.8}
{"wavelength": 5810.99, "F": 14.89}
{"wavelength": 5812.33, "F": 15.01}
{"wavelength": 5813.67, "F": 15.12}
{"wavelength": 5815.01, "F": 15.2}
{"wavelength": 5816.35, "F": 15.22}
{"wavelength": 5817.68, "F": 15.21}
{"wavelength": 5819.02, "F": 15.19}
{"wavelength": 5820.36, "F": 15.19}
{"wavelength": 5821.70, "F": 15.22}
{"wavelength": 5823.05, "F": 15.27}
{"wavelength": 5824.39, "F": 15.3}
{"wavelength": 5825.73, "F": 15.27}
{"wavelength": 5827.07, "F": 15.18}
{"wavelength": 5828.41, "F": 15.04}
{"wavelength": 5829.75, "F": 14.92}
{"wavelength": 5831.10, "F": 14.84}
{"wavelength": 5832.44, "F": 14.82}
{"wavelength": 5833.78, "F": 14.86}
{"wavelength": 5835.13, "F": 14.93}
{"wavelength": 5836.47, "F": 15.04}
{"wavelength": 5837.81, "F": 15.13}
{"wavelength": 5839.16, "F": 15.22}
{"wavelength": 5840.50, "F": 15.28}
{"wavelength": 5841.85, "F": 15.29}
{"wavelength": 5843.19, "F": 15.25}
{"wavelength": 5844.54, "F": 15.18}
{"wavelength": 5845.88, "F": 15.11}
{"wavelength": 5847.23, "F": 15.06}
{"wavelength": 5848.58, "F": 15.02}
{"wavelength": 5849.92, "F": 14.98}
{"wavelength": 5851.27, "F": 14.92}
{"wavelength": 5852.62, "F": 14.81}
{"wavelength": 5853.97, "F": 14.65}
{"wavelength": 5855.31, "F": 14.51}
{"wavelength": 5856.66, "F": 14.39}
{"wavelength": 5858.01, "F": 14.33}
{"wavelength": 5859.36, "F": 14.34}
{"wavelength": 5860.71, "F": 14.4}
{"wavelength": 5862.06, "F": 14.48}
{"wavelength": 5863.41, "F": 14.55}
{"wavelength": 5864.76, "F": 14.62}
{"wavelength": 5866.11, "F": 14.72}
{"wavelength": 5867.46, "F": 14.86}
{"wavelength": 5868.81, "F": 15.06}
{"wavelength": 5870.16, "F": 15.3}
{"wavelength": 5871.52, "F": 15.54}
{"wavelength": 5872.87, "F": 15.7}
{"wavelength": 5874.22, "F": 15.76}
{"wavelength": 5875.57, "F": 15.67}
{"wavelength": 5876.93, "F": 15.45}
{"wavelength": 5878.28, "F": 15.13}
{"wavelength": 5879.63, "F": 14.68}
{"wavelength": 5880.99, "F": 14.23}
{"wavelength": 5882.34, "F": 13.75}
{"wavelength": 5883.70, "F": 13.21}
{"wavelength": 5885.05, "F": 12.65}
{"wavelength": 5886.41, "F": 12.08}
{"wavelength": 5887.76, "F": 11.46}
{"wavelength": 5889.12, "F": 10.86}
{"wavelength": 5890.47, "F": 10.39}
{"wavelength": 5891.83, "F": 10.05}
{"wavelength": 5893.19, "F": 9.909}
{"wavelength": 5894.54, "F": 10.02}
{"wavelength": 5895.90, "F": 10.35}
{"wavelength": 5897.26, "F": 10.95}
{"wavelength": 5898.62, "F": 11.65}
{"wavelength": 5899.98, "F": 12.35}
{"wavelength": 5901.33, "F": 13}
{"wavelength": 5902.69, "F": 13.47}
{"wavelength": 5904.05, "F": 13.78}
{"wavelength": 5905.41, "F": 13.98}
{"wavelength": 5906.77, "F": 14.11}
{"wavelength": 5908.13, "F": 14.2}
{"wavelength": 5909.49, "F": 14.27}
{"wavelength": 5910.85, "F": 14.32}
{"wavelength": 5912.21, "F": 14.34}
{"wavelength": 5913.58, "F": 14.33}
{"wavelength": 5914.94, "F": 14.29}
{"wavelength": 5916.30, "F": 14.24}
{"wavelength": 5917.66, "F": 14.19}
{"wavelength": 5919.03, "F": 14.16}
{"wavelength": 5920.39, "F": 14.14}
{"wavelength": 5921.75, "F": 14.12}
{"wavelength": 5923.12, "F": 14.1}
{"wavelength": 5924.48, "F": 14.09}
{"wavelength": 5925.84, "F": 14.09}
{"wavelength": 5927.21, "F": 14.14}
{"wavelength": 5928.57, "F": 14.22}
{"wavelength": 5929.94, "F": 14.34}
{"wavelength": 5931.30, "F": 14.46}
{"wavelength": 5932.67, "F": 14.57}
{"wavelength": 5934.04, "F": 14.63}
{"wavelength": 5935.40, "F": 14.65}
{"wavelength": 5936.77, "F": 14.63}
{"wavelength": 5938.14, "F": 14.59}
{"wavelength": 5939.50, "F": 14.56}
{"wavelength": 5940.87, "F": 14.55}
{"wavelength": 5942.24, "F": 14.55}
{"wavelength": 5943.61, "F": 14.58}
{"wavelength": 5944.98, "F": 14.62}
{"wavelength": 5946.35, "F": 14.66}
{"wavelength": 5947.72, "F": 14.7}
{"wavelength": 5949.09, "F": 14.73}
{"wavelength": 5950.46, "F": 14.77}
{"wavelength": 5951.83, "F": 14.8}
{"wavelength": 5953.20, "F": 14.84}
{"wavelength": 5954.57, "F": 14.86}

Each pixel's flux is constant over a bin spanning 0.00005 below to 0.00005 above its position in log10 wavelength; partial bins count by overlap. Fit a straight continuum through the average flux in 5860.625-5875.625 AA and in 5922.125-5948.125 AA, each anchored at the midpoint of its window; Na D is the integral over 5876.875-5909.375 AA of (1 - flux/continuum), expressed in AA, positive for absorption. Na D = 5.0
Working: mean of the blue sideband 15.1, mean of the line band 12.5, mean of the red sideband 14.4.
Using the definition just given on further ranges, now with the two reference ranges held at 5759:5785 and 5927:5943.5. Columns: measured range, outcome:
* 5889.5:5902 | 3.16 AA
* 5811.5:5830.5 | -0.22 AA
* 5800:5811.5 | 0.18 AA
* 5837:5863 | 0.02 AA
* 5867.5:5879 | -0.50 AA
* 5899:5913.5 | 0.86 AA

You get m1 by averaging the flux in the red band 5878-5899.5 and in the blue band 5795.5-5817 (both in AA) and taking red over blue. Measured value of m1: 0.80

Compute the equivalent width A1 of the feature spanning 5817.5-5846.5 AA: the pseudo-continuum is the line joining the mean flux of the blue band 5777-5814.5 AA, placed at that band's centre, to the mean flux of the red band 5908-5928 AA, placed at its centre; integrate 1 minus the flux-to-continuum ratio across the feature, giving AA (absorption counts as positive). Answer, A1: -0.9 AA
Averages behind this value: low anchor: 14.9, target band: 15.1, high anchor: 14.2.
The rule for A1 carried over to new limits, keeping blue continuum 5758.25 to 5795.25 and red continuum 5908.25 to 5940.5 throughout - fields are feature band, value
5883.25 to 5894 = 2.4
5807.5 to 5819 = -0.1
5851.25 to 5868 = 0.1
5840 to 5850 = -0.3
